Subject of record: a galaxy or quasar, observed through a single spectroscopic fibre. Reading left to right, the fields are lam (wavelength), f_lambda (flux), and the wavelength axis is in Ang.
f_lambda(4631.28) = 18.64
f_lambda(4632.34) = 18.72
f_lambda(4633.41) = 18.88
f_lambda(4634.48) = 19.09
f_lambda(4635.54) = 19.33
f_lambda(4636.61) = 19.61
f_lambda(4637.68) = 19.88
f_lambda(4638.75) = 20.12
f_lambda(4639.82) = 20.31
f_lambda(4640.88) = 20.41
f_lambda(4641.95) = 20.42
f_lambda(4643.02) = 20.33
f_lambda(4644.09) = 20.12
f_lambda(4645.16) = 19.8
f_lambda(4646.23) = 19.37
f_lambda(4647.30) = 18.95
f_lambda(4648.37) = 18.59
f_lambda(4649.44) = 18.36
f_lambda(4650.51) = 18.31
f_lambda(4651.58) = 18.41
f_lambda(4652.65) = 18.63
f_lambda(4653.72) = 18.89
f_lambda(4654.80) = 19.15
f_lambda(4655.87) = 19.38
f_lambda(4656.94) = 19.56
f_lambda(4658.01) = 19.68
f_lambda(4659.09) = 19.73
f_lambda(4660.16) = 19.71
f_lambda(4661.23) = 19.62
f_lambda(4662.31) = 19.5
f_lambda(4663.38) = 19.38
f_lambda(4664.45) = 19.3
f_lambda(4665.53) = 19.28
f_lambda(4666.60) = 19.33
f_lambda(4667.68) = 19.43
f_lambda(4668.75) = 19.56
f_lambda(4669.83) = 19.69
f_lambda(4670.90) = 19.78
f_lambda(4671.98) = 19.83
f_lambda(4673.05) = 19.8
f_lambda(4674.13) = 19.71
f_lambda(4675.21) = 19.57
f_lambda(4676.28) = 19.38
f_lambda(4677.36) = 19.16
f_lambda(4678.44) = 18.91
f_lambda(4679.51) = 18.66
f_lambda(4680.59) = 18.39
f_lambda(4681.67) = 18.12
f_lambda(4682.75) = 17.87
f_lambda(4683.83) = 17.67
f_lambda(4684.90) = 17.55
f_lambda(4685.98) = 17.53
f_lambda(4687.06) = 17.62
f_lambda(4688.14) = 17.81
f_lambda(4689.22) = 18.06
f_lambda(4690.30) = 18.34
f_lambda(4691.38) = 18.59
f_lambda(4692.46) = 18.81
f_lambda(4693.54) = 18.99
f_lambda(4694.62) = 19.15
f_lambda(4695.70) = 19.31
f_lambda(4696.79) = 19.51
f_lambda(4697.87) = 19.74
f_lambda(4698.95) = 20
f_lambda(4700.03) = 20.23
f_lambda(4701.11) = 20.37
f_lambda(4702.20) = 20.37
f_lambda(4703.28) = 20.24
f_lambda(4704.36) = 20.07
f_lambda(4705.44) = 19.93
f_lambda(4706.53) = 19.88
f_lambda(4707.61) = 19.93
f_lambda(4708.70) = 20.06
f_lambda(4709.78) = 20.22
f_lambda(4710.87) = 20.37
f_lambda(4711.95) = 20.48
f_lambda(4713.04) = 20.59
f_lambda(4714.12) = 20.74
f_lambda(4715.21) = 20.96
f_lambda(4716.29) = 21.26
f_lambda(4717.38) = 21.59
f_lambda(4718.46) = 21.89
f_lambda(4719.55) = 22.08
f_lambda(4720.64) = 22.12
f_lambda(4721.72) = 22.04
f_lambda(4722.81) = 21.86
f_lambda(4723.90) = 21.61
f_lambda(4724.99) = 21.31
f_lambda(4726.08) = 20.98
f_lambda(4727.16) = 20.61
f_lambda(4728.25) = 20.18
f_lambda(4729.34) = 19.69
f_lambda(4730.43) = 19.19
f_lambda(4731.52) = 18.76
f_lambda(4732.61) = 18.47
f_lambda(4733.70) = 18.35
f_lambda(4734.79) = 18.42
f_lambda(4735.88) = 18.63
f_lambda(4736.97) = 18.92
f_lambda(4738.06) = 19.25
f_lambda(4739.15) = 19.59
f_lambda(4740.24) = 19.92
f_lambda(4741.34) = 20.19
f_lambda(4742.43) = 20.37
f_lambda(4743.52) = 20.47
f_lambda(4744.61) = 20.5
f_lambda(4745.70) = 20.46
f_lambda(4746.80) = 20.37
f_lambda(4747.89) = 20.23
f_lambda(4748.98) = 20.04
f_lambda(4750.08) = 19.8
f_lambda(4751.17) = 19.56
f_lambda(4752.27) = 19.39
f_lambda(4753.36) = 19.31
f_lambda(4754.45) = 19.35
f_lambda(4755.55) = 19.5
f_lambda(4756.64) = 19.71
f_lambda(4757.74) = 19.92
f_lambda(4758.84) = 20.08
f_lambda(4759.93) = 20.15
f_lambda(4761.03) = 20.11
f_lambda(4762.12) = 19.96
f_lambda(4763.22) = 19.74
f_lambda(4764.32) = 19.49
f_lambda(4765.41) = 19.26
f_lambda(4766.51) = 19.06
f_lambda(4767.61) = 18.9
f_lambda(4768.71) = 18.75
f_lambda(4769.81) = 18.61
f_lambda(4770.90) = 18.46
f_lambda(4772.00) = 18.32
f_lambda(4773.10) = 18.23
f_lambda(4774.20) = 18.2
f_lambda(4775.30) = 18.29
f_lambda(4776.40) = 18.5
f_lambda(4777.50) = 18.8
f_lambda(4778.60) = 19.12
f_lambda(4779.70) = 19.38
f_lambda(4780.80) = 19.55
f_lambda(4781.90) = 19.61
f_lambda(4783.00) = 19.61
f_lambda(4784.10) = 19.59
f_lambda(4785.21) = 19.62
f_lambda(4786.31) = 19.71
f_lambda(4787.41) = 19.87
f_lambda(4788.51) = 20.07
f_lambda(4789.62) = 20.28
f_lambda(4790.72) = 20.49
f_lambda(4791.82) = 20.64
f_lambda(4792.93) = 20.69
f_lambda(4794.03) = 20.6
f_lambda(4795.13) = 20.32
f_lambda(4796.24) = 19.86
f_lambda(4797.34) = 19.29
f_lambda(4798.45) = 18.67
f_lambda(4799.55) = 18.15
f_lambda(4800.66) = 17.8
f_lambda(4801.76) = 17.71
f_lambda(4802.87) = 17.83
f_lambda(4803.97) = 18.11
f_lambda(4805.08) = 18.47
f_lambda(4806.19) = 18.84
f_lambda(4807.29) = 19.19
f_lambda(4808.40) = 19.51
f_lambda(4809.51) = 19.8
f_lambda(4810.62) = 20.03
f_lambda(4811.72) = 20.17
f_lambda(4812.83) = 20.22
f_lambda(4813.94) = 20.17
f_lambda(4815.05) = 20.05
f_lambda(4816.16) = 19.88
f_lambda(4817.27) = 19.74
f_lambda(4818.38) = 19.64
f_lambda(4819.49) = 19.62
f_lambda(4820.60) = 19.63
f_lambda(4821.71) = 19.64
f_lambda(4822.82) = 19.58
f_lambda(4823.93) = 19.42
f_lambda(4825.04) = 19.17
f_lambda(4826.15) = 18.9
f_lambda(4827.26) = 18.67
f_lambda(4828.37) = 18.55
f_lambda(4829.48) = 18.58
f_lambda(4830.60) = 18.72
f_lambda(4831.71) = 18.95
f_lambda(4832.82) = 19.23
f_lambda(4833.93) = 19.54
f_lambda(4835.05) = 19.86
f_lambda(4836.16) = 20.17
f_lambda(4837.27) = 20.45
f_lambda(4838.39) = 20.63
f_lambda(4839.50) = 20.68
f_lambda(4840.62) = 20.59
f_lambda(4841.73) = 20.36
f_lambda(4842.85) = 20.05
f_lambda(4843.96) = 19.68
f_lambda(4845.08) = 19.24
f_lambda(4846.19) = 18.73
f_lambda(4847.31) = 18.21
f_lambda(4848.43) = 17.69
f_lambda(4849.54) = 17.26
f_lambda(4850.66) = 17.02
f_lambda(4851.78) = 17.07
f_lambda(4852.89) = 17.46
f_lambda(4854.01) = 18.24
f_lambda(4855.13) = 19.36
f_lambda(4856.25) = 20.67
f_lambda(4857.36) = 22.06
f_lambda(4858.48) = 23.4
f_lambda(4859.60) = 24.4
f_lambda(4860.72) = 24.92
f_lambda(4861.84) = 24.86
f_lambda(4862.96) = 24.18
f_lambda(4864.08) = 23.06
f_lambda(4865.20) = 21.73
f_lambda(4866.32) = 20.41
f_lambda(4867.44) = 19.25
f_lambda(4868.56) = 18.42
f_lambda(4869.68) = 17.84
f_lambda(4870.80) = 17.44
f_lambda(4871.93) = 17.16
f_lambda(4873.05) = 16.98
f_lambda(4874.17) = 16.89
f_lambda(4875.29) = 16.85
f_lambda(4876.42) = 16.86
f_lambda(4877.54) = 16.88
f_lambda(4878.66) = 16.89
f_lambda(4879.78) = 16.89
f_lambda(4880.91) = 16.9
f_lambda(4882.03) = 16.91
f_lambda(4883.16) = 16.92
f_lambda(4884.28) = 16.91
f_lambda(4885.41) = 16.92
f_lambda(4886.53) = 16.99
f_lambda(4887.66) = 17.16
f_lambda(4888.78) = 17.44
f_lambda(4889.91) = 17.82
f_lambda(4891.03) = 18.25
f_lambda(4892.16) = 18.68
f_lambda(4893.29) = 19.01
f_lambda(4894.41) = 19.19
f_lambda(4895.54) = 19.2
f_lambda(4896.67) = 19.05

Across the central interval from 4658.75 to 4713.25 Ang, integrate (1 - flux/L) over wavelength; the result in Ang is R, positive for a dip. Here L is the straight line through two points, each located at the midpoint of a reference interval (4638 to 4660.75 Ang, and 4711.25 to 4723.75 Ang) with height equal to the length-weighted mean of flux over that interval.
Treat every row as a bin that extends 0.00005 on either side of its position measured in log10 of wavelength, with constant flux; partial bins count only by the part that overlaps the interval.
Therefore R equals 3.2 Ang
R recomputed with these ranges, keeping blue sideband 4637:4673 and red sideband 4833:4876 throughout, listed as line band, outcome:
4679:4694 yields 1.1 Ang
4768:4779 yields 0.6 Ang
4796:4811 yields 0.7 Ang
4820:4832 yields 0.4 Ang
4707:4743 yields -1.3 Ang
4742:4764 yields -0.3 Ang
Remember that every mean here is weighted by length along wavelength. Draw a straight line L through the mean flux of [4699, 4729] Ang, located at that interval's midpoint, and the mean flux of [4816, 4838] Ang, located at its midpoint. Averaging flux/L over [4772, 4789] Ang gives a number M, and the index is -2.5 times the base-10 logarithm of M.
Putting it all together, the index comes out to 0.04 mag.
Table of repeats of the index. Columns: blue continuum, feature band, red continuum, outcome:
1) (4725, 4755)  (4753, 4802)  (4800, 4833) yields 0.00 mag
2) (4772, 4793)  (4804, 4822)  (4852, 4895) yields -0.02 mag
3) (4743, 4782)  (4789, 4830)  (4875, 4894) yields -0.05 mag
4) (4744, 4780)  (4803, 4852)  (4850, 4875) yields 0.03 mag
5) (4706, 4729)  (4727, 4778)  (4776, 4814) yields 0.05 mag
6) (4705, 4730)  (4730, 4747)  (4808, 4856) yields 0.06 mag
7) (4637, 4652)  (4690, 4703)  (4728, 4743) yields -0.01 mag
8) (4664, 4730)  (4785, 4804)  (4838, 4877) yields 0.01 mag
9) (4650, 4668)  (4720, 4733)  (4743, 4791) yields -0.06 mag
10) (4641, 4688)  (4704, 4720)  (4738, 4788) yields -0.07 mag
